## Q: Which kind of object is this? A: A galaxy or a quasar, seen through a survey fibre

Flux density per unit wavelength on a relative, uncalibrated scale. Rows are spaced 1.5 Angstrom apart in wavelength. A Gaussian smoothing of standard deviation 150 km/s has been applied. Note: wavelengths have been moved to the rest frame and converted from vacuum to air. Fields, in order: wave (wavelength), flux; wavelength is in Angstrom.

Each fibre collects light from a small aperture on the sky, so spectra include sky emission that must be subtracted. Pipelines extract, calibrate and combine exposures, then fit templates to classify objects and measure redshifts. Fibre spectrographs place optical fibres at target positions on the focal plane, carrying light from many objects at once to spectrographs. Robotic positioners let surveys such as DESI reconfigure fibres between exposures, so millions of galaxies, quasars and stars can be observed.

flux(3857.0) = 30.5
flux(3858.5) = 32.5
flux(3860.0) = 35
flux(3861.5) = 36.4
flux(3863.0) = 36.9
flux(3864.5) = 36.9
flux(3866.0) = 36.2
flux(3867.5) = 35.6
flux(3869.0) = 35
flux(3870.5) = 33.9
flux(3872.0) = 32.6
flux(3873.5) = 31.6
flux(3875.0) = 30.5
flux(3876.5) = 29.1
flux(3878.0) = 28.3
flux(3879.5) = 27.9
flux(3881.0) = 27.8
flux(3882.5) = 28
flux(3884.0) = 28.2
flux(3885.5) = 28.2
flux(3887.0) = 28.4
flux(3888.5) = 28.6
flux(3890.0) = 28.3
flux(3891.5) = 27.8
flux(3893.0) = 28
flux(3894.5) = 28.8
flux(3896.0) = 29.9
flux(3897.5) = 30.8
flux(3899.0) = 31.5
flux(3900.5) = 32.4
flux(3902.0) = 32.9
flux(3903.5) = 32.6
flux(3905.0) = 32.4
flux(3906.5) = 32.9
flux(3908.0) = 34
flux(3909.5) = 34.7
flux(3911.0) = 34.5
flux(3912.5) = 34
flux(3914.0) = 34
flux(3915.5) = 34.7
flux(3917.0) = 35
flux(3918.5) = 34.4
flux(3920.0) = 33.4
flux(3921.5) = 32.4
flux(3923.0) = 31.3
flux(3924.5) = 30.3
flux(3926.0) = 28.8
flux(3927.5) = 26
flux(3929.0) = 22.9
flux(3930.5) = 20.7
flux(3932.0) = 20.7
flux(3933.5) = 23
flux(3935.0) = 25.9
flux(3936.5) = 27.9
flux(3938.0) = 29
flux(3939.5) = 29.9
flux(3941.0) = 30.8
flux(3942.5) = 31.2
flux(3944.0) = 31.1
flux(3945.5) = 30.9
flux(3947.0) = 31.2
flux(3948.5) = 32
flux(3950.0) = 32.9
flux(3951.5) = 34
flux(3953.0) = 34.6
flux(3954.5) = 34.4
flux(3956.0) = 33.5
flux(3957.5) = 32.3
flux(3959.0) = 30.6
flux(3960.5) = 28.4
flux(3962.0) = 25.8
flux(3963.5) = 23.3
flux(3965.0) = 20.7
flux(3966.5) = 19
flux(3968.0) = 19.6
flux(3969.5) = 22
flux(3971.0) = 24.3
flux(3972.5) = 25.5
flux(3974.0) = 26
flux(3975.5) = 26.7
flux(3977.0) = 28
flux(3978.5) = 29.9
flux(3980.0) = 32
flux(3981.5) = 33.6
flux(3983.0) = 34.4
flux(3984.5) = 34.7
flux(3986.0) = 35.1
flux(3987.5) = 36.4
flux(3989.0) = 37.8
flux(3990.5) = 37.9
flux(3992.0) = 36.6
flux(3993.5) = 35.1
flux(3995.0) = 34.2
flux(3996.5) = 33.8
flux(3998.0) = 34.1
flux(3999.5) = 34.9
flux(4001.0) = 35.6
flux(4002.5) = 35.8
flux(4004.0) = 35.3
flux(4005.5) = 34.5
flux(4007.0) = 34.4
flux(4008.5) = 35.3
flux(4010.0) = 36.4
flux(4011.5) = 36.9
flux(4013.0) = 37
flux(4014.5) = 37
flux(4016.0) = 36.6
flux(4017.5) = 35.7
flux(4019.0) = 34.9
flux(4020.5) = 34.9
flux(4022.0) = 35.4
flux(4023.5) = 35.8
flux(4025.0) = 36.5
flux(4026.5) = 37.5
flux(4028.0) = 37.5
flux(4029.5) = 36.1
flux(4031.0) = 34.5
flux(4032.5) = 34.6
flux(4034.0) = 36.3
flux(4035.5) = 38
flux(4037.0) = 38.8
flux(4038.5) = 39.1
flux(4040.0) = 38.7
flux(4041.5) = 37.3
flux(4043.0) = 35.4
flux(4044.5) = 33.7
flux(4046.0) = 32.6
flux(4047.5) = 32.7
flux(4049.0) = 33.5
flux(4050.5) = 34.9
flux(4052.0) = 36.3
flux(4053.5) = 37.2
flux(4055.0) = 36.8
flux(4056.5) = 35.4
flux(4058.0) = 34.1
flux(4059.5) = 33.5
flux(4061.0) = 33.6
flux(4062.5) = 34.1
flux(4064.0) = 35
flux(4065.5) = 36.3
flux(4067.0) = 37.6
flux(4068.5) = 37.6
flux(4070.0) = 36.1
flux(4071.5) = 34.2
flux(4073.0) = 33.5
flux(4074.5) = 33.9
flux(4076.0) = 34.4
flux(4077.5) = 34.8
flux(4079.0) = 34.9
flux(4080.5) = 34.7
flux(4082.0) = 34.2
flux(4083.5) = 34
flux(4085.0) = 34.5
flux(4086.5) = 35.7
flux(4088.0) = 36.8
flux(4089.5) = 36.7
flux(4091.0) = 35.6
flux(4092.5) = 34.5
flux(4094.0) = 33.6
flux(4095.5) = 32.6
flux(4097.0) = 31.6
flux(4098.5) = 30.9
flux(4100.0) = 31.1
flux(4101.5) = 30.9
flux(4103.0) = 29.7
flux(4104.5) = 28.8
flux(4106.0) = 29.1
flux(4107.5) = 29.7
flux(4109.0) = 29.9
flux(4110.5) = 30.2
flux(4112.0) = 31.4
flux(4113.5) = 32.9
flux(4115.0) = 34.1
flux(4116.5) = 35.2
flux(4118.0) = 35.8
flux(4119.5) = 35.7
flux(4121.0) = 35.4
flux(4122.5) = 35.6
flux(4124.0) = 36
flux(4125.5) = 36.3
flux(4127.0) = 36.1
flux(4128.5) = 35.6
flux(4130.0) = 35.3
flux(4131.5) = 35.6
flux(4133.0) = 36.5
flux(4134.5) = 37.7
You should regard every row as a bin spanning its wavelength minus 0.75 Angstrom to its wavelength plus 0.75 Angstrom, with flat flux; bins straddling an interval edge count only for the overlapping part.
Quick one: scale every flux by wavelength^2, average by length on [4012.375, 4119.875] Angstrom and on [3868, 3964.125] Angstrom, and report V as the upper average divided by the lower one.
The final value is 1.2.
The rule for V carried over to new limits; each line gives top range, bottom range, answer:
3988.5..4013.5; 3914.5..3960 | 1.22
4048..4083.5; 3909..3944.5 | 1.26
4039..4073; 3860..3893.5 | 1.24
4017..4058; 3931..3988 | 1.29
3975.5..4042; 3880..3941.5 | 1.25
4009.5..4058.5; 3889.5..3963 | 1.24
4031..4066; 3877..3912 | 1.27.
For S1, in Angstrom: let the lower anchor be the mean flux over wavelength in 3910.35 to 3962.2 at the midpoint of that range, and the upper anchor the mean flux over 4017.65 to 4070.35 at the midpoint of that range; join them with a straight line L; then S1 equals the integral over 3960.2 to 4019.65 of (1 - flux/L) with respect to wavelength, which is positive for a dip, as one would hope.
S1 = 2.3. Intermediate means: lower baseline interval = 30.4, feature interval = 31.9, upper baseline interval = 35.8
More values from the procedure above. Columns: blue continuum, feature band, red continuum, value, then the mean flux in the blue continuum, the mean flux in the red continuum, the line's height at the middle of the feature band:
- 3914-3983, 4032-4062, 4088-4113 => -4.8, 28.8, 31.8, 30.8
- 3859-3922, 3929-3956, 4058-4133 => 2.6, 32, 34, 32.5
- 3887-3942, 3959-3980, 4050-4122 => 4.2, 30.1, 34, 31.4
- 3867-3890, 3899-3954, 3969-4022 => 1.2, 30.1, 33.6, 31.6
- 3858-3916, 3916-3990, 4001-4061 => 9.5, 31.8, 35.8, 33.6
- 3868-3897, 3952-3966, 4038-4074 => 1.3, 29.6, 35.3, 32.1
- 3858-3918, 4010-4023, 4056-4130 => -1.1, 31.9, 34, 33.2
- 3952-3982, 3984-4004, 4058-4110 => -4.6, 27.5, 33.6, 28.9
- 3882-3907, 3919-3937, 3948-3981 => 1.2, 30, 28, 29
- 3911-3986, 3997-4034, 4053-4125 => -5.0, 29.2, 34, 31.5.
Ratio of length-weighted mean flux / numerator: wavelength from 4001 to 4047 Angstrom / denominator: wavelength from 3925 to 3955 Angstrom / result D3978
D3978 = 1.2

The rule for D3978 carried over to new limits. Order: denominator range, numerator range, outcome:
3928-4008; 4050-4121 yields 1.12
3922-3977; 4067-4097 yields 1.26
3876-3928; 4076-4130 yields 1.09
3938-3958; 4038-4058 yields 1.11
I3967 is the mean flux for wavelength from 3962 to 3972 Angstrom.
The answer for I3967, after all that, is 21.9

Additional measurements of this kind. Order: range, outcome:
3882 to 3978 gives 29.3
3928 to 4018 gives 31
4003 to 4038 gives 36.1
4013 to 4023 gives 35.8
